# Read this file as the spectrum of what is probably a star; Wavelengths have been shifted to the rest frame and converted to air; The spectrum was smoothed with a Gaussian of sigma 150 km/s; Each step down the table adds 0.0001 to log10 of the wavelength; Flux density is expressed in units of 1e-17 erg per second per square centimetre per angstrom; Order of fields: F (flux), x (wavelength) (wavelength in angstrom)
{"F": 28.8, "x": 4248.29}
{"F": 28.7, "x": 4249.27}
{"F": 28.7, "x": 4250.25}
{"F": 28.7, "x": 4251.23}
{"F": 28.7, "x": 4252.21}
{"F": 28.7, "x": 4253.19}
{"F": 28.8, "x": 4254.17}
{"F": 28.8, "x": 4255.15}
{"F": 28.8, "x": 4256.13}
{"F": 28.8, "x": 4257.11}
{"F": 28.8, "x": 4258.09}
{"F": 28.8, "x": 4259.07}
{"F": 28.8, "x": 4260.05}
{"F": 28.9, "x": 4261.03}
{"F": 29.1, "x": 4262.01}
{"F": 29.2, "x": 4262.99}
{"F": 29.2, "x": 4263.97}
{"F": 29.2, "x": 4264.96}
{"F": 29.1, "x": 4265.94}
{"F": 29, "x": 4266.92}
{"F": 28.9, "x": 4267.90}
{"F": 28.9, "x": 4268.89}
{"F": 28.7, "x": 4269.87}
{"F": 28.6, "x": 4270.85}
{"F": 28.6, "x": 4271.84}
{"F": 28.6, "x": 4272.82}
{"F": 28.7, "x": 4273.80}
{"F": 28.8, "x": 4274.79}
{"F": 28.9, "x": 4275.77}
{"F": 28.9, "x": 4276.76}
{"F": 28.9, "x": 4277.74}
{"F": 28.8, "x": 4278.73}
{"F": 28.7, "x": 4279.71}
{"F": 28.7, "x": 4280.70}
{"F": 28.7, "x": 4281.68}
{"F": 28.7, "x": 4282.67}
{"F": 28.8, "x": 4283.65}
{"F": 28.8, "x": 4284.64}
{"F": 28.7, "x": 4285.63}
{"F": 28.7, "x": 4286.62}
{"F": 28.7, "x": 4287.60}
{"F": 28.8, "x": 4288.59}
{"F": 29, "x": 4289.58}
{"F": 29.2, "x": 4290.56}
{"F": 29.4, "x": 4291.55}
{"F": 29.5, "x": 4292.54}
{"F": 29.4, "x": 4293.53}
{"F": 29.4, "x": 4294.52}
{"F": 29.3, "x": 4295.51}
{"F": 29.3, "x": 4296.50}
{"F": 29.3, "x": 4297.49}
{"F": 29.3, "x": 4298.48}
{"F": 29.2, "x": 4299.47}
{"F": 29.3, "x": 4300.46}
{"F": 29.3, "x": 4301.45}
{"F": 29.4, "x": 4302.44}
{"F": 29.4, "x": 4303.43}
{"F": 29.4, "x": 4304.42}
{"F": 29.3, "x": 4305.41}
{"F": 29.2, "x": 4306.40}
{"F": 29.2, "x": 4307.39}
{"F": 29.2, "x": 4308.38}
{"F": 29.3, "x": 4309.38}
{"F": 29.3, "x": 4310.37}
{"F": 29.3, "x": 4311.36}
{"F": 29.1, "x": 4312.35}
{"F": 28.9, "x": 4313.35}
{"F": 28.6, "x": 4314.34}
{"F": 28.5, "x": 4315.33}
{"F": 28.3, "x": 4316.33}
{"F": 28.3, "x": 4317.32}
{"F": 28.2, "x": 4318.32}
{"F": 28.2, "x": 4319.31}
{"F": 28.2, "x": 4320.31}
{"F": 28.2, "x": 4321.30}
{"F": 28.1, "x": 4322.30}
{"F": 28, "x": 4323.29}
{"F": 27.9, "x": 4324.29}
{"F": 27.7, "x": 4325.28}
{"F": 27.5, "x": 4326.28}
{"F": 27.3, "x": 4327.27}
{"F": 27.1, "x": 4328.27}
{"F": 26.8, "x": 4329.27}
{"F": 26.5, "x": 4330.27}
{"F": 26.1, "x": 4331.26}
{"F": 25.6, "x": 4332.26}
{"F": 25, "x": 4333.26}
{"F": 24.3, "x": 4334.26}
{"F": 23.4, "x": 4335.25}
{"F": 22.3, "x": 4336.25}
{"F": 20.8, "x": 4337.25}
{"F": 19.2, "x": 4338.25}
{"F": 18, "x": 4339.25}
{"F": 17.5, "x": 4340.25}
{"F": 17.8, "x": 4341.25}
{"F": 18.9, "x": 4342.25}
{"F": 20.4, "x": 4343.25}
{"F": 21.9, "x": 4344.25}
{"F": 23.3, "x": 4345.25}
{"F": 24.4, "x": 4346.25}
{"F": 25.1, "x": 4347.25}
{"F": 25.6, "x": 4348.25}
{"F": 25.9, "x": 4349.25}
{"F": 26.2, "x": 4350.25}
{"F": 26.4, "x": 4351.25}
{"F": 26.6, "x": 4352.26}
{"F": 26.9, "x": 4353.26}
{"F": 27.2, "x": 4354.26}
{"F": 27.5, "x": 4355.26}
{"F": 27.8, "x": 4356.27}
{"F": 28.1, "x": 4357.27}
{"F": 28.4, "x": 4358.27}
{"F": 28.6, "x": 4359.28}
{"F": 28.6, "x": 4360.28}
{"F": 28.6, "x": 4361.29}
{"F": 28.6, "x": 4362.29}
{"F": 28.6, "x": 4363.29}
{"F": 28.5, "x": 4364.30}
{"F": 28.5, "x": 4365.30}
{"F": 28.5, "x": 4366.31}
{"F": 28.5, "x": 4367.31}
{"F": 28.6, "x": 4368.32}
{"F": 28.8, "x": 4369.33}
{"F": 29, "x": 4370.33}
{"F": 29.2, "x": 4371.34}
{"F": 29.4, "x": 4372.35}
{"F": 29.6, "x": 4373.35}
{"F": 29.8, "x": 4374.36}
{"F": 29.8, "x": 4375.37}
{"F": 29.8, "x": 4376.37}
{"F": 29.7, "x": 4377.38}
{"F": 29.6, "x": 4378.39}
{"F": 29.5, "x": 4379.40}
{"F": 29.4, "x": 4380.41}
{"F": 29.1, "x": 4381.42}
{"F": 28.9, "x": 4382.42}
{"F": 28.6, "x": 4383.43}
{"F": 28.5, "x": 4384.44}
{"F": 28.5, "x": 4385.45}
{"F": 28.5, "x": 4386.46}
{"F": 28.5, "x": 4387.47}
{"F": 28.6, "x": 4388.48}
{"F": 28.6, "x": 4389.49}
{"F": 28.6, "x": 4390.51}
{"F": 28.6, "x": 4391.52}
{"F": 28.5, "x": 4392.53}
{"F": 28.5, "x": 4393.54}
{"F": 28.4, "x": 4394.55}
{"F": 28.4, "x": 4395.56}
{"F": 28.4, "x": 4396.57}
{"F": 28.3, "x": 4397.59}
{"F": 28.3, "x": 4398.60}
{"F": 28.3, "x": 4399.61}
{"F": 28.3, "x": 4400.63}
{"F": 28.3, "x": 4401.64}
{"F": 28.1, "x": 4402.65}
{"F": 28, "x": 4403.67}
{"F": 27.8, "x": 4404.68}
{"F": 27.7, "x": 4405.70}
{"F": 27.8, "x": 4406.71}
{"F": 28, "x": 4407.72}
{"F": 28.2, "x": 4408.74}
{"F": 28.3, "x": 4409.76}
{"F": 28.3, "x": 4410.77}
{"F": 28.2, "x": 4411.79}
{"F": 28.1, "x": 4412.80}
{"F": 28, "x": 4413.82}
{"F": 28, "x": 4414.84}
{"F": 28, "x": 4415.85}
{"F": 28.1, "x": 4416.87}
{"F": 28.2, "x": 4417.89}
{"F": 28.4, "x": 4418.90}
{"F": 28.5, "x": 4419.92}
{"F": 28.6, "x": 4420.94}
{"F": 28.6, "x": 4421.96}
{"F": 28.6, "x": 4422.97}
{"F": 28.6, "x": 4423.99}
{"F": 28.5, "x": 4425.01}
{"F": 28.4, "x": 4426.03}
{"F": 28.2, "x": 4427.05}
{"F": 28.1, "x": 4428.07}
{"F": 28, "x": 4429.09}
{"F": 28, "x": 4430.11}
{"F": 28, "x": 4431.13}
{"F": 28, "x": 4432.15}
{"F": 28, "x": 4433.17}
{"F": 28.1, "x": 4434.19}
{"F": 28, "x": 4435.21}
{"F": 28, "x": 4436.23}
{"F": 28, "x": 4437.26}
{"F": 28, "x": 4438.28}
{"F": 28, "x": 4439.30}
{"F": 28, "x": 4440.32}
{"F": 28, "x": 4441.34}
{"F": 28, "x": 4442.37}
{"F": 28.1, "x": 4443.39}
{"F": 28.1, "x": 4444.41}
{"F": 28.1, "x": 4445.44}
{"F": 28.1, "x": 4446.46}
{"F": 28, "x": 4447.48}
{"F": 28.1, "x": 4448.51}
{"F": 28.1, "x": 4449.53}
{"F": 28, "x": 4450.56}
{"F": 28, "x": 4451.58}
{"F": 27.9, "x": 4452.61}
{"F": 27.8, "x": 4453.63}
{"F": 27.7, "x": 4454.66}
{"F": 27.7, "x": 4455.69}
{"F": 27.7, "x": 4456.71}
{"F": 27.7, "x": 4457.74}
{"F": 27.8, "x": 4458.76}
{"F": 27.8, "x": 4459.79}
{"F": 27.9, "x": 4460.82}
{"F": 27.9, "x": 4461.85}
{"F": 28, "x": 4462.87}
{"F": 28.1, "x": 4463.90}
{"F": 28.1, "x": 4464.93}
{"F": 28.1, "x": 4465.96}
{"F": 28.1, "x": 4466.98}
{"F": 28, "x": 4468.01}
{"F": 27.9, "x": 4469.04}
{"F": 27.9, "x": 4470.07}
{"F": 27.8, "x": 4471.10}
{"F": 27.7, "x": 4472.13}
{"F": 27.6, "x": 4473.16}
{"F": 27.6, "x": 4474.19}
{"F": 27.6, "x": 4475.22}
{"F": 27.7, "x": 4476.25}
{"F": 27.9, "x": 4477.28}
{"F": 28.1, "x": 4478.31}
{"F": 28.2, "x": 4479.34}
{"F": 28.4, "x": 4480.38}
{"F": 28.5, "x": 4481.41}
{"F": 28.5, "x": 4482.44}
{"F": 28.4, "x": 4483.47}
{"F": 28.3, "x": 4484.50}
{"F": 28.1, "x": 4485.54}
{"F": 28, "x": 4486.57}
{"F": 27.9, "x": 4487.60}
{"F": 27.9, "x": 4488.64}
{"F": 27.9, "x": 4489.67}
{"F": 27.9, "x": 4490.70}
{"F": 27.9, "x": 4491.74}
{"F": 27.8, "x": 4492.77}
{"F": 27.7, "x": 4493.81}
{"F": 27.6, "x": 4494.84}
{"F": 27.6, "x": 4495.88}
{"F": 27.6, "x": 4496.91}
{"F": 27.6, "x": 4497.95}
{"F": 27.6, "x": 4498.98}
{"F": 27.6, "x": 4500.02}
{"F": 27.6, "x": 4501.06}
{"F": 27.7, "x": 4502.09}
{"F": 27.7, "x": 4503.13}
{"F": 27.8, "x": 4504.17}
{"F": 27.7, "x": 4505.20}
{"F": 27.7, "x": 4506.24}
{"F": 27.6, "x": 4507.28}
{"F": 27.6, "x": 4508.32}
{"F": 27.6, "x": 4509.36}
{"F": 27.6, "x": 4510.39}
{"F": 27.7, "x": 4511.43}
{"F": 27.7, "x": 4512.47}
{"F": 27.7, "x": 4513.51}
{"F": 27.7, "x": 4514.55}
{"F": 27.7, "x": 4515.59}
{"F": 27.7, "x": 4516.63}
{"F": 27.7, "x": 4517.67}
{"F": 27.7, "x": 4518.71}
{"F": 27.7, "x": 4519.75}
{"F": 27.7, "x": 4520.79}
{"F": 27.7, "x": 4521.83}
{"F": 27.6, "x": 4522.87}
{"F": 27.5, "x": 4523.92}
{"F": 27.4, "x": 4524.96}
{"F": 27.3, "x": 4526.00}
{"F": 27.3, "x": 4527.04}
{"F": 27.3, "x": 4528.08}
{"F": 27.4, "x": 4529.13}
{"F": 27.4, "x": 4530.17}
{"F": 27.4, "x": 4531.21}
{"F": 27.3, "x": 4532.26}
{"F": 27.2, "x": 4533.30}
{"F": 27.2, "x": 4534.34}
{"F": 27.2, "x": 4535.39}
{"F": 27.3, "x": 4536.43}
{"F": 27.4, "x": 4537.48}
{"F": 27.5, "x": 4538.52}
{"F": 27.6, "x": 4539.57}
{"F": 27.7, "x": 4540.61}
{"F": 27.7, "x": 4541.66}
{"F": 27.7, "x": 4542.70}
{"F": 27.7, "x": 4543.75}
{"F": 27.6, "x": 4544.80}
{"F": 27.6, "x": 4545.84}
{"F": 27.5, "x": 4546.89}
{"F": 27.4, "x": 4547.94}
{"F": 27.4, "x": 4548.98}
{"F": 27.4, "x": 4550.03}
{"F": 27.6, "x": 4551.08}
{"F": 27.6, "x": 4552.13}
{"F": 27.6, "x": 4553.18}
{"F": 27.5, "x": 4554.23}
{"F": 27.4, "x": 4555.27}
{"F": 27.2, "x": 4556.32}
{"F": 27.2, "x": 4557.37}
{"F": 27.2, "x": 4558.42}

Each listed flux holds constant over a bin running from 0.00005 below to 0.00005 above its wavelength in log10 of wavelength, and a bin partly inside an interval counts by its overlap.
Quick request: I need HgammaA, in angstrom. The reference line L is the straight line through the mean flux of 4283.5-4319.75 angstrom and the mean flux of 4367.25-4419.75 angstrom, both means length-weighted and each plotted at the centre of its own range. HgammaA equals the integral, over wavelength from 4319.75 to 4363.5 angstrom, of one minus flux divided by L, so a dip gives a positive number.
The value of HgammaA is 5.3 angstrom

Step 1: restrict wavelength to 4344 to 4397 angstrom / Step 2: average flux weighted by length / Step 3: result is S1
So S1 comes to 28.1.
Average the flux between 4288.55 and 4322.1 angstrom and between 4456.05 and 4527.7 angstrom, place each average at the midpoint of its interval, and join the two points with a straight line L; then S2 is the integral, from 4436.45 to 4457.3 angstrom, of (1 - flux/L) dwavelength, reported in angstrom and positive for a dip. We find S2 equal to 0.1 angstrom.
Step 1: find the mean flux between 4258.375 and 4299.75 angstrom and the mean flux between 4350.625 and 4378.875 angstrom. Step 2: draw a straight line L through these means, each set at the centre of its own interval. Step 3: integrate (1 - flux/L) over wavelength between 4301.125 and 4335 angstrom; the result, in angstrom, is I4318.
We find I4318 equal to 0.9 angstrom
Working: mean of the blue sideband 29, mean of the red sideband 28.5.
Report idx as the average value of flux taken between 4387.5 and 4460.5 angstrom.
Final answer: 28.1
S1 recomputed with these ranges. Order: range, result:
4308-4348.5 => 25.5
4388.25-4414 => 28.2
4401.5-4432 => 28.2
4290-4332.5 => 28.6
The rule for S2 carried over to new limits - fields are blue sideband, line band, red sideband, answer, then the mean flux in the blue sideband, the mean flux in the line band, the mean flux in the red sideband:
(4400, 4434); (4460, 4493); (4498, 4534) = -0.2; 28.2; 28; 27.6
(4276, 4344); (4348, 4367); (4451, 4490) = -0.1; 27.3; 27.7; 28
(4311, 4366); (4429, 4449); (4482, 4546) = -0.8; 26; 28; 27.7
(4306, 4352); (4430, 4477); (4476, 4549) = -1.5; 25.7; 27.9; 27.7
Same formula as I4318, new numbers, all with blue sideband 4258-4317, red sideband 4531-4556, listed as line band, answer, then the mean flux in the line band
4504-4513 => 0.0 angstrom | 27.7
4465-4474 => 0.0 angstrom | 27.9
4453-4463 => 0.1 angstrom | 27.8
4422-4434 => 0.0 angstrom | 28.2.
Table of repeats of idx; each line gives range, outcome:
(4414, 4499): 28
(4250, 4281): 28.8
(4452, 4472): 27.9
